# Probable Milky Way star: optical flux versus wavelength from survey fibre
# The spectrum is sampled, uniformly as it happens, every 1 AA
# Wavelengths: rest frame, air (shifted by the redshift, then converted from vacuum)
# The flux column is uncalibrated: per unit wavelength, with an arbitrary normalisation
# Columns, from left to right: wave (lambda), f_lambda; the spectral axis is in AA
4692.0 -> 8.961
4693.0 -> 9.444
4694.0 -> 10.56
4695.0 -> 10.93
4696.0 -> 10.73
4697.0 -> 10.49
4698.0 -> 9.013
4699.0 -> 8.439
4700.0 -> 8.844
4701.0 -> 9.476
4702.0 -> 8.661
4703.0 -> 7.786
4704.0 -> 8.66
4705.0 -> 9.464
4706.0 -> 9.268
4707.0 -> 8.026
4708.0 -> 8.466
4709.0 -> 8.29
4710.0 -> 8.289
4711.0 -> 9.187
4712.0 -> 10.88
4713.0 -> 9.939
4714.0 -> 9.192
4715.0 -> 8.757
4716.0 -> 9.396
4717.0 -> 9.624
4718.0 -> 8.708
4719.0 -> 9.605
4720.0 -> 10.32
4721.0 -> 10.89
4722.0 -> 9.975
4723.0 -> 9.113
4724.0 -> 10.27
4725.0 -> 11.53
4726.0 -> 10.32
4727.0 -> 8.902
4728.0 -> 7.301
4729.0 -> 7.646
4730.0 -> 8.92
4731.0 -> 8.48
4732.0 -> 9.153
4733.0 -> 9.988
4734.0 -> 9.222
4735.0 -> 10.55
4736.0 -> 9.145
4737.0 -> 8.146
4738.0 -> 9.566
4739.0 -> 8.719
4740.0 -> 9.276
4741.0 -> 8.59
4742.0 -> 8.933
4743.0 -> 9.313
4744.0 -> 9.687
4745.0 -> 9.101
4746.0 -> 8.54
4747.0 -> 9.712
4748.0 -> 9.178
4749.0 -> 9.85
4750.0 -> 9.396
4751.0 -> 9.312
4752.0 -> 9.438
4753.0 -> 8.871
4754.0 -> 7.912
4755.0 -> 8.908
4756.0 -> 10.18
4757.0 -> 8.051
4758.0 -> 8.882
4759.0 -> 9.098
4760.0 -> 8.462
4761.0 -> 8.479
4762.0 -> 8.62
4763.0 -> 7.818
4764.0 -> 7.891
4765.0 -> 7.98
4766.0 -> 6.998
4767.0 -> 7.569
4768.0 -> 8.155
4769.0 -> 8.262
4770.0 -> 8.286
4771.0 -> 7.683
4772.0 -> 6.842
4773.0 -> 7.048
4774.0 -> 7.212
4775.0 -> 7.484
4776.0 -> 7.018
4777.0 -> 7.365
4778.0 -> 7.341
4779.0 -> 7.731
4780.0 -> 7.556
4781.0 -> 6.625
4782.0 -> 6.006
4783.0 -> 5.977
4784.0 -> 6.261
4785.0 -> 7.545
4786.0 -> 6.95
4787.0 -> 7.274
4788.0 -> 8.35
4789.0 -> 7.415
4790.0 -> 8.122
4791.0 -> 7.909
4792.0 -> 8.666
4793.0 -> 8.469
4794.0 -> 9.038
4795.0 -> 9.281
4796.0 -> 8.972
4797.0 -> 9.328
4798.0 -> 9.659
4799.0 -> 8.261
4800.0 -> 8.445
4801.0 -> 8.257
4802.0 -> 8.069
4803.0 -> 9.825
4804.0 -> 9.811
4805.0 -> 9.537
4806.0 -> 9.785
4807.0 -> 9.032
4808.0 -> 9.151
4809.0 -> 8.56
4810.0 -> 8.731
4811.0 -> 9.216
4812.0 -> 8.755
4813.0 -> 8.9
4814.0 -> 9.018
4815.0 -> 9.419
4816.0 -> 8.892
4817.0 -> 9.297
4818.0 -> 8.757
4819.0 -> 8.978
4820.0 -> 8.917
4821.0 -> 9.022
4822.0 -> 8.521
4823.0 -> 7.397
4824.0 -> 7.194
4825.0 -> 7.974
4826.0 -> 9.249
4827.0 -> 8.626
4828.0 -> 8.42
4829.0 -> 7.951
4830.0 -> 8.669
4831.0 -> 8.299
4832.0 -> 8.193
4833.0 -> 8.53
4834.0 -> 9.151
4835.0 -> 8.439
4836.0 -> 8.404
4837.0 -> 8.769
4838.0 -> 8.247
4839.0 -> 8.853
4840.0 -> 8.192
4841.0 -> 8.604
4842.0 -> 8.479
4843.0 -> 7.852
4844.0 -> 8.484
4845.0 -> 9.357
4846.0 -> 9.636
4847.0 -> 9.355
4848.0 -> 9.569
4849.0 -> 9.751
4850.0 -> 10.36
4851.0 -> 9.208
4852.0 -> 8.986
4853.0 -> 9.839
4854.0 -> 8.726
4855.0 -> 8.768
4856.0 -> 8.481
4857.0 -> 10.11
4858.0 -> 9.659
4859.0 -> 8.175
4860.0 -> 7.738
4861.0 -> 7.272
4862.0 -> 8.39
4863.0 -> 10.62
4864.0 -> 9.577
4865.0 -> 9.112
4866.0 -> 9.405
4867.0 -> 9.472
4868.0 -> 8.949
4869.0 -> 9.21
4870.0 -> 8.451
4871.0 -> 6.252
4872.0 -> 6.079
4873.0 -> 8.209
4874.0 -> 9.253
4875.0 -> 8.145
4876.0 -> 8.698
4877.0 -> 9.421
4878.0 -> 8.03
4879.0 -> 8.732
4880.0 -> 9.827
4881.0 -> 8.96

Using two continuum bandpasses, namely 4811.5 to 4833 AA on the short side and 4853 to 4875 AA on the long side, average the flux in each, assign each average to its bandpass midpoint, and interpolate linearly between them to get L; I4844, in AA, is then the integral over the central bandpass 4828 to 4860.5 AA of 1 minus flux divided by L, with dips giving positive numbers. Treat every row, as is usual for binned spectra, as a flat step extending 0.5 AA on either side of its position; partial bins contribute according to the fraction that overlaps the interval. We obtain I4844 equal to -0.7 AA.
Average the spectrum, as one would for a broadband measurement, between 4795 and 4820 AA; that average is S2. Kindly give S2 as 9.03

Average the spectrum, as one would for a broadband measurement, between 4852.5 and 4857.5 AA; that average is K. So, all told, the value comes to 9.18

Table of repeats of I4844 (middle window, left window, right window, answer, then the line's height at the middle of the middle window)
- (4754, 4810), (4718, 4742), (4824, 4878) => 5.80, 9.08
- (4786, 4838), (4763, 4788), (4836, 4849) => -3.49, 8.13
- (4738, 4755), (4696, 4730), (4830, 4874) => 0.03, 9.14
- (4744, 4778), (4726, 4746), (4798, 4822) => 2.43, 9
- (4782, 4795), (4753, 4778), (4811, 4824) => 1.08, 8.35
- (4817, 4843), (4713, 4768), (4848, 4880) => 1.23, 8.9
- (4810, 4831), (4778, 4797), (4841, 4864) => -0.68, 8.38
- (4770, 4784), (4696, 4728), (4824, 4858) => 3.08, 9.08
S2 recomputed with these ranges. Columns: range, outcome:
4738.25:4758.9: 9.1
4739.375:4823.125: 8.44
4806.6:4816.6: 8.97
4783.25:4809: 8.51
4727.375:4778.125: 8.55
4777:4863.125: 8.56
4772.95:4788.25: 7.09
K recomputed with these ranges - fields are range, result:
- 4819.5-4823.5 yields 8.46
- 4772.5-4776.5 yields 7.19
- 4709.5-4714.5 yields 9.5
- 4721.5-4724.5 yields 9.79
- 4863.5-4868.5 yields 9.3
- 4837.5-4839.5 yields 8.55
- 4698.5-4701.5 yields 8.92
